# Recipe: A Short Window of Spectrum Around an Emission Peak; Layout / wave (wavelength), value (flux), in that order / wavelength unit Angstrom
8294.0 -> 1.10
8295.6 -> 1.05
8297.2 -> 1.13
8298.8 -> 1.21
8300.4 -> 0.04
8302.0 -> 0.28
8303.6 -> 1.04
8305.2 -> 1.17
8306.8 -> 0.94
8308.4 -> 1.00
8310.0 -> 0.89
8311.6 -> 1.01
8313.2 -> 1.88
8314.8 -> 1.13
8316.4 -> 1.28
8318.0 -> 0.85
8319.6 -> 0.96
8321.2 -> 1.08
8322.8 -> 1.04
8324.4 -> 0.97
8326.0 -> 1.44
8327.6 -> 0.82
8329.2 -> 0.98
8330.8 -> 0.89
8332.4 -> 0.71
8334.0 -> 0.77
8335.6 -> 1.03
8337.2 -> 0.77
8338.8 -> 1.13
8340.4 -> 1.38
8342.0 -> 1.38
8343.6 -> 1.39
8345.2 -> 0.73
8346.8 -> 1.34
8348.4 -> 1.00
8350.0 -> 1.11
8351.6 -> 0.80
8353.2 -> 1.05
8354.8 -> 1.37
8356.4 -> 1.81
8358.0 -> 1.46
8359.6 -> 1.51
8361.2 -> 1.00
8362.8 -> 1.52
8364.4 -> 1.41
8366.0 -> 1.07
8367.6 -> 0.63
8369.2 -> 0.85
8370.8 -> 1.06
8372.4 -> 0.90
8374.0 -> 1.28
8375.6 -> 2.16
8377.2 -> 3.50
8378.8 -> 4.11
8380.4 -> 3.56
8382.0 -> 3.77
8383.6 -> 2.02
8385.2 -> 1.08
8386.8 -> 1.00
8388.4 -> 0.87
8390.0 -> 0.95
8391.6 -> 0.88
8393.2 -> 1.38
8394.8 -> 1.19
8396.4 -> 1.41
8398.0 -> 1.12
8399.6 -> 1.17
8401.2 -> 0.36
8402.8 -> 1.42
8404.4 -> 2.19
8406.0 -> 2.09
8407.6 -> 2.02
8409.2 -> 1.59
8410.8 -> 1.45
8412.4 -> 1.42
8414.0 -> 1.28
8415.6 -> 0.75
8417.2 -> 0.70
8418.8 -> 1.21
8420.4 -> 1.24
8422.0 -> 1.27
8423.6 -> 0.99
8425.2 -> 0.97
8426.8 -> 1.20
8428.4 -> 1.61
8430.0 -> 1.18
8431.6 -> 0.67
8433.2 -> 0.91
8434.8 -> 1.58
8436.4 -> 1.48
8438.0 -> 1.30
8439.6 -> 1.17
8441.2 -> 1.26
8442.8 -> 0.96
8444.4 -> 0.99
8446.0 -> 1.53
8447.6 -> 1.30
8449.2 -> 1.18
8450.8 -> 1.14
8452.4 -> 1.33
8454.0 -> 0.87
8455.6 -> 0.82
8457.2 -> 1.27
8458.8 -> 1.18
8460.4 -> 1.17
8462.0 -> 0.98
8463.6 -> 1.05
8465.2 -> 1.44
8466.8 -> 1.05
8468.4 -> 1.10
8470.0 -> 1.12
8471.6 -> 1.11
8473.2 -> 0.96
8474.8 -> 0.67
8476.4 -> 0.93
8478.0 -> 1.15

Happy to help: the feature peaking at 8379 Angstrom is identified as H-alpha 6563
